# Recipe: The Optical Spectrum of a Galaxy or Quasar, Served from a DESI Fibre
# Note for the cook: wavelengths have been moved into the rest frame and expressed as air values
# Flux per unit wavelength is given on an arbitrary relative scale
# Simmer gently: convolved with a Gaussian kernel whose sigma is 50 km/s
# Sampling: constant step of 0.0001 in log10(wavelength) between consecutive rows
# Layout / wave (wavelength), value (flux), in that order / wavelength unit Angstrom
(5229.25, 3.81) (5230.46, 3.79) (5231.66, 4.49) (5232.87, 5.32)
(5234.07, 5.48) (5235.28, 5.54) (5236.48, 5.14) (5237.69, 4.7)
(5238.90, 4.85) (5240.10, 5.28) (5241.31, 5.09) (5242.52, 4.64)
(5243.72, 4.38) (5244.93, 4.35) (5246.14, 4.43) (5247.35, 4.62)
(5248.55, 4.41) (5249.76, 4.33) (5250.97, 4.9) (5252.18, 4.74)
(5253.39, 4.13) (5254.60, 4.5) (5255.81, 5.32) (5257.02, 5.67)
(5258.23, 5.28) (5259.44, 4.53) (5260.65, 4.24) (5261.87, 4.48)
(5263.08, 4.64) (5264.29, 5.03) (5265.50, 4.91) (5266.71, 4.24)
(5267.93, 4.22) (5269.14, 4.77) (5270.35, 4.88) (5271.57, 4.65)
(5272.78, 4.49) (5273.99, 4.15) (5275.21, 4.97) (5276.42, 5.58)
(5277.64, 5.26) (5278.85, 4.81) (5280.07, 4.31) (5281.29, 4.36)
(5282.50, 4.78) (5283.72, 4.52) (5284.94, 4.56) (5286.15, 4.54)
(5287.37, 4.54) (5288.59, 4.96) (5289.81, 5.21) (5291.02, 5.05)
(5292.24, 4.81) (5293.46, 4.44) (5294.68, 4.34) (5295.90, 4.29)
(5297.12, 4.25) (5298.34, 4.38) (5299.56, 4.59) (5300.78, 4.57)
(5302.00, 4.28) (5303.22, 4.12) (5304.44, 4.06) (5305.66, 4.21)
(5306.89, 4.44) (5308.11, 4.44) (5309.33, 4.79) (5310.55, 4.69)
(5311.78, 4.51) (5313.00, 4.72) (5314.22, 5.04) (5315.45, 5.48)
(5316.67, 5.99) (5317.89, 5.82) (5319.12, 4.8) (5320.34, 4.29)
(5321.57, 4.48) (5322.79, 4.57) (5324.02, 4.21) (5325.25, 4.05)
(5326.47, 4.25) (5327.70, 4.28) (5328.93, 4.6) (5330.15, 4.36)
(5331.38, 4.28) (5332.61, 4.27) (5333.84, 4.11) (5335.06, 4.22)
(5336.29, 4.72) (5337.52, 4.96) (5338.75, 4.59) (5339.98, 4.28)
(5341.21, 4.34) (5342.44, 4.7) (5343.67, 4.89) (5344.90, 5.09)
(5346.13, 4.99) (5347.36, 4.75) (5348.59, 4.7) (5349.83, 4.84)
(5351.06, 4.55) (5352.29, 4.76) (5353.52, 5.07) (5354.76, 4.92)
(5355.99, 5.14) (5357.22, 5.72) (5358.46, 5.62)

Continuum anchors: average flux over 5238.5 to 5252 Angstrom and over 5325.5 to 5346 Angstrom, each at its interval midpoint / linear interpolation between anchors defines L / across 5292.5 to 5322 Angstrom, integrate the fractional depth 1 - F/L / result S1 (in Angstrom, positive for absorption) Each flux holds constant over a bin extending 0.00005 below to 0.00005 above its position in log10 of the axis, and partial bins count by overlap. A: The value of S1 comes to -0.5 Angstrom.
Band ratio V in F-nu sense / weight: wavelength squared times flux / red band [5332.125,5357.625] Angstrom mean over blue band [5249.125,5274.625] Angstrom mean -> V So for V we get 1.05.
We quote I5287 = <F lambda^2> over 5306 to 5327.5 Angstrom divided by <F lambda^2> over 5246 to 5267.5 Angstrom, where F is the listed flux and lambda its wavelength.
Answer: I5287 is 1.0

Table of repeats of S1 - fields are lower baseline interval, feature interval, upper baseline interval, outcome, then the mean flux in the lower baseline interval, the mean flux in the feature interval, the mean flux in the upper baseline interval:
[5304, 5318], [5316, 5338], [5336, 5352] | 1.0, 4.83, 4.57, 4.72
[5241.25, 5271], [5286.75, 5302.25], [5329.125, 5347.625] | 0.1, 4.66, 4.6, 4.57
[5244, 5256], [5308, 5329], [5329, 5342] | -1.3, 4.54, 4.73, 4.43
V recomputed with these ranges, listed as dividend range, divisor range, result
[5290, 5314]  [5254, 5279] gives 0.95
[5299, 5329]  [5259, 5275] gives 1.03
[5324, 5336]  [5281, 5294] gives 0.92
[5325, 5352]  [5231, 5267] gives 0.98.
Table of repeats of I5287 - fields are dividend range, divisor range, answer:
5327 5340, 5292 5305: 1.03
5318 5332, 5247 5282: 0.96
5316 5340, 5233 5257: 0.98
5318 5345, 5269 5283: 0.96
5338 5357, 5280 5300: 1.07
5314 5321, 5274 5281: 1.09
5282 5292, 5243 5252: 1.08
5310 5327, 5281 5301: 1.05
